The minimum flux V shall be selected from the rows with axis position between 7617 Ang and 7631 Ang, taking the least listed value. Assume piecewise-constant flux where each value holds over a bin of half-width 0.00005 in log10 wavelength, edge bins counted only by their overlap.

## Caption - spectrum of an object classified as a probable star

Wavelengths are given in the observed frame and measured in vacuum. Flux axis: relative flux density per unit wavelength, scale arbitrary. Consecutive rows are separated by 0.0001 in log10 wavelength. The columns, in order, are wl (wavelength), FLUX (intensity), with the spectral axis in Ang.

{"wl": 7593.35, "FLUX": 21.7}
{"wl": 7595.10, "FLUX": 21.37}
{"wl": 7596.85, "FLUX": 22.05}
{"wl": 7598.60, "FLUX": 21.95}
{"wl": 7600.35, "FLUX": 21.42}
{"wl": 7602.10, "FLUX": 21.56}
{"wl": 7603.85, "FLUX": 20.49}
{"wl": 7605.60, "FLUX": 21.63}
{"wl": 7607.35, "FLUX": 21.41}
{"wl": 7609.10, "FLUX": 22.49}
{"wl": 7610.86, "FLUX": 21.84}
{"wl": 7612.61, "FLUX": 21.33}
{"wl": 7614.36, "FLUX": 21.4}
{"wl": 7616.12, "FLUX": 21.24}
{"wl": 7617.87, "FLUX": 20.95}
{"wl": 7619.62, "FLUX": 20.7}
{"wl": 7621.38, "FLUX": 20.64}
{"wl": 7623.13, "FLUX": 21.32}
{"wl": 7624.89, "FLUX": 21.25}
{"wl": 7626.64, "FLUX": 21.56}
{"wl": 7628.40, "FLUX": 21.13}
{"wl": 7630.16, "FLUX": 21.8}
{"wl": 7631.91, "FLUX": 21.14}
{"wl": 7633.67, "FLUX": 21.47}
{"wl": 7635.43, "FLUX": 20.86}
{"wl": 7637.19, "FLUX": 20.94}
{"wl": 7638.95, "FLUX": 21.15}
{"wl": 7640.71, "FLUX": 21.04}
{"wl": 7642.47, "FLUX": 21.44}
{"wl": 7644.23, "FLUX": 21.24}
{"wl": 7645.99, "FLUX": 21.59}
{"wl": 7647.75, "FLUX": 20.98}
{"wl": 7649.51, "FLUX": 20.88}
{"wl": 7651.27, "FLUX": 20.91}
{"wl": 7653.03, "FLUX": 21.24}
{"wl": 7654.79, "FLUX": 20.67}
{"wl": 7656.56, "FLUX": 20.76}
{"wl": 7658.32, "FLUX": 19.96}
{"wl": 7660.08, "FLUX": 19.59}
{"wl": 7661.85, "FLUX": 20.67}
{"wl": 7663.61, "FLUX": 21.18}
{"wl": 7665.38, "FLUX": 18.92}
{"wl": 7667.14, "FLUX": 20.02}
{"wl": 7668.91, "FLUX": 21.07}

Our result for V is 20.64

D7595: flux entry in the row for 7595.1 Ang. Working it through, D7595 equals 21.37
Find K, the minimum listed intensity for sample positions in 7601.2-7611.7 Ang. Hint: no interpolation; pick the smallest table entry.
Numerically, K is 20.49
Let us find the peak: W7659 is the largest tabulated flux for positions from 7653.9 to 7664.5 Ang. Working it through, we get 21.18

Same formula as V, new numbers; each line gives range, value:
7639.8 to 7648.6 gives 20.98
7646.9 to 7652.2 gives 20.88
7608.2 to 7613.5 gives 21.33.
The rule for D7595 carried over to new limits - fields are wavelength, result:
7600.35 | 21.42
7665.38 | 18.92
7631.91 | 21.14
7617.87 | 20.95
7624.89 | 21.25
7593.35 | 21.7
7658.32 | 19.96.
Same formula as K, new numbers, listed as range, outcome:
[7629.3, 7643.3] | 20.86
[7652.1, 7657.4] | 20.67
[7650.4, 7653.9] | 20.91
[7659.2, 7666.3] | 18.92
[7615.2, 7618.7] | 20.95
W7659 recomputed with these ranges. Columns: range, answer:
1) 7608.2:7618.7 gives 22.49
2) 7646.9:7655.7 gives 21.24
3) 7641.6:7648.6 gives 21.59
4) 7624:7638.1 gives 21.8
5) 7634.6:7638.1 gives 20.94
